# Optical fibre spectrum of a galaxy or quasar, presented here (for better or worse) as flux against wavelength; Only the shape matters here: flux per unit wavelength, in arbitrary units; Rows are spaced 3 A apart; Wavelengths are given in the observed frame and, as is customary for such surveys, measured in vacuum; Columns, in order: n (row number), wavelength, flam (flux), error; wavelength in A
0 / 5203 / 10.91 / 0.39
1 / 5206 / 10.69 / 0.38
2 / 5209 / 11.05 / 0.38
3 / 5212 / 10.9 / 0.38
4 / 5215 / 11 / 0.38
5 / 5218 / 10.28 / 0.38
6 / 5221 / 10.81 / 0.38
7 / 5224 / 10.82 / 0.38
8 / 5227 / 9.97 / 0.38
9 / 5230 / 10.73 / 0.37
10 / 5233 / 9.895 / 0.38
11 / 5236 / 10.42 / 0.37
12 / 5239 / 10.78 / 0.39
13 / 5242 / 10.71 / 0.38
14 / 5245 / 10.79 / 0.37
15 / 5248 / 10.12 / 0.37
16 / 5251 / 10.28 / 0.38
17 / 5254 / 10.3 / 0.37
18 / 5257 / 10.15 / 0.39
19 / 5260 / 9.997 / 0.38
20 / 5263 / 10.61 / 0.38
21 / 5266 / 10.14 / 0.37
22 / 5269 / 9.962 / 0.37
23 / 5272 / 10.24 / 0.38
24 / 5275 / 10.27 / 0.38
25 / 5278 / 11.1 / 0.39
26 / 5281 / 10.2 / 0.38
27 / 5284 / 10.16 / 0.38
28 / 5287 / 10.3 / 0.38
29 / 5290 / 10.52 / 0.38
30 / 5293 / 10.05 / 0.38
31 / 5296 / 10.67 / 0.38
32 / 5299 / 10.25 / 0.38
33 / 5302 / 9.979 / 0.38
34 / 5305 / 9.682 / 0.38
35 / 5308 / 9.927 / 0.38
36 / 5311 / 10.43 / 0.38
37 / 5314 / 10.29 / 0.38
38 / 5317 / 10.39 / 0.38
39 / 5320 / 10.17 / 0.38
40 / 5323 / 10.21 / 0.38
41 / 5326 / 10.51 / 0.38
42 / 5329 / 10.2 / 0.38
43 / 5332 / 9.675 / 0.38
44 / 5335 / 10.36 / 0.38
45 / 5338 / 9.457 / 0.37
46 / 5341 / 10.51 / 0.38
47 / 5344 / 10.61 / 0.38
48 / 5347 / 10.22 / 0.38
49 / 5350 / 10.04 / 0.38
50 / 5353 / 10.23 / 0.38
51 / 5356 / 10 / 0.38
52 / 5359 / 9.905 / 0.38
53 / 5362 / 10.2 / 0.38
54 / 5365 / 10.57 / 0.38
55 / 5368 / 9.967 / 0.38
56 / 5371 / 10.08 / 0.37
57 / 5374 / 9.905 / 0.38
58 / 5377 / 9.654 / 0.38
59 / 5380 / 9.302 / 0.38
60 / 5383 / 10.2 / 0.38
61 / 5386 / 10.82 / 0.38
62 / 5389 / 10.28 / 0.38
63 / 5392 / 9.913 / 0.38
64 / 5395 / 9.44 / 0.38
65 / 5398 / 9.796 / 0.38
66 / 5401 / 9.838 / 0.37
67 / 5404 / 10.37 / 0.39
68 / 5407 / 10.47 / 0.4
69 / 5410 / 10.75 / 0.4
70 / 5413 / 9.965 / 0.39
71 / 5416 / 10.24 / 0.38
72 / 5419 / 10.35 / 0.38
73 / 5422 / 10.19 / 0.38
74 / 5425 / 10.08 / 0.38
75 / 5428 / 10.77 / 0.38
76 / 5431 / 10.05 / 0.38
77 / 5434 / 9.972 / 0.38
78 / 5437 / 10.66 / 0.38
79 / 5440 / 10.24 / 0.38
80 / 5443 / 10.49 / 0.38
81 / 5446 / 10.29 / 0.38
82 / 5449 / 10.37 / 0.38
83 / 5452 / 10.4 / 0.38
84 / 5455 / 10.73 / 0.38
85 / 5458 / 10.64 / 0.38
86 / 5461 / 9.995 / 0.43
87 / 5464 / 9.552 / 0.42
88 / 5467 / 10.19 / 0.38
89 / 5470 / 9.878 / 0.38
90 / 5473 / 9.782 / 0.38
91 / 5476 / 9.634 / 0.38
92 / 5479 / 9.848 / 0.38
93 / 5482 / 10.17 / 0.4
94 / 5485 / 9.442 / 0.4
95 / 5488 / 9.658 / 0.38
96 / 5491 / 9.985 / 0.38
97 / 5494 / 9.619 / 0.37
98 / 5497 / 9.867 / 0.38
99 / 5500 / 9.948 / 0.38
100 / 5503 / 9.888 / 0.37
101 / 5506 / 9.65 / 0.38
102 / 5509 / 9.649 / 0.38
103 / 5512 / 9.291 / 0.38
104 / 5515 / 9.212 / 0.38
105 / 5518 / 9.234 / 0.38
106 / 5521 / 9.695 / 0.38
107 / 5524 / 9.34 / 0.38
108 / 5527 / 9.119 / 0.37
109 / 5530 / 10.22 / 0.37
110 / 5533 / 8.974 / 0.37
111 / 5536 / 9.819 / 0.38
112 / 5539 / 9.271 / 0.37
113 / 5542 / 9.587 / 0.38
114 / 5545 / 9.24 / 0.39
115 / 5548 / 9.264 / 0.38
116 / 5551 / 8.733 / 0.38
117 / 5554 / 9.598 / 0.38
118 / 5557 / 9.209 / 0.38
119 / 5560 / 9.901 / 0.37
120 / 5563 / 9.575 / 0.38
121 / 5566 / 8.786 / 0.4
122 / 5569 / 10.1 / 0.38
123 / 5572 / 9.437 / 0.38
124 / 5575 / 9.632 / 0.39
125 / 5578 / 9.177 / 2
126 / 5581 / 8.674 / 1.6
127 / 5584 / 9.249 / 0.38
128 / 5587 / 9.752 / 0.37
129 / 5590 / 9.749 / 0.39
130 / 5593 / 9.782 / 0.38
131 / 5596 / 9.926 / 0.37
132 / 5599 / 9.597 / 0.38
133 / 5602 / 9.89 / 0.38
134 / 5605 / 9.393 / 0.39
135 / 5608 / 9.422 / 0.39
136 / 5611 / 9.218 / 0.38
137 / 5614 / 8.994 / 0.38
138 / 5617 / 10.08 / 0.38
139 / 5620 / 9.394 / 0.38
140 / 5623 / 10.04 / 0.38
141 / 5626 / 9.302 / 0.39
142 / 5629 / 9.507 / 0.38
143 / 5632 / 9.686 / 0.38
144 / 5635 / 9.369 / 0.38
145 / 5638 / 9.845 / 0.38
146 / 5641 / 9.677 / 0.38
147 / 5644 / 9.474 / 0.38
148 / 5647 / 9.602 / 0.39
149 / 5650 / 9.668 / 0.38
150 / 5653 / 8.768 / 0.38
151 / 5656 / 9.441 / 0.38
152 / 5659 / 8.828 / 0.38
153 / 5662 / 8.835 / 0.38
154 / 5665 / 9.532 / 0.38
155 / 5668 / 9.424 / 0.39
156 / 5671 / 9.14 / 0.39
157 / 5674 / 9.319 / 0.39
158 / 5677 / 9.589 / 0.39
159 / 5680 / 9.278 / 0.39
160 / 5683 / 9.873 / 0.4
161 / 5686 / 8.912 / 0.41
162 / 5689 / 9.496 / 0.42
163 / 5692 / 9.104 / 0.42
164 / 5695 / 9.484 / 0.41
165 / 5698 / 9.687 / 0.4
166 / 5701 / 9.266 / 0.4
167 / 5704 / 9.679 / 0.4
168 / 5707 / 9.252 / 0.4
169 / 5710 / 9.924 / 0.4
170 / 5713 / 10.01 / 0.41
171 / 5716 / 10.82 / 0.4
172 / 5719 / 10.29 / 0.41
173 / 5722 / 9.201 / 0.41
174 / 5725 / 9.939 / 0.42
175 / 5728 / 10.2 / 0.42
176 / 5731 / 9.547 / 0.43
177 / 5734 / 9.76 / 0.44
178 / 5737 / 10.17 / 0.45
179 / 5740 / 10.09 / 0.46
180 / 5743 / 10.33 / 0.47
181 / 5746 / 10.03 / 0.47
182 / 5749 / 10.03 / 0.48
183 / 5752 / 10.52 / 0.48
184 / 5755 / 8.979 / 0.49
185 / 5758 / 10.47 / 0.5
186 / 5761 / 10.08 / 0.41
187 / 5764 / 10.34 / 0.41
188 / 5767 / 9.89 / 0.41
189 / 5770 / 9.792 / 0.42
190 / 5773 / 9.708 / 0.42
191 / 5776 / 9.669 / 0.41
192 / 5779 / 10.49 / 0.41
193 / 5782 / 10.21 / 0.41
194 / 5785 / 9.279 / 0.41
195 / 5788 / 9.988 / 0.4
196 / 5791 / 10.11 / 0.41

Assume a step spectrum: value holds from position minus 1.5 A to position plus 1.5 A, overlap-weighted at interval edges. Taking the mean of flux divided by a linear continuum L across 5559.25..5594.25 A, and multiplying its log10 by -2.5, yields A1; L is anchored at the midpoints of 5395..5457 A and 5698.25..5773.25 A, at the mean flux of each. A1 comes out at 0.07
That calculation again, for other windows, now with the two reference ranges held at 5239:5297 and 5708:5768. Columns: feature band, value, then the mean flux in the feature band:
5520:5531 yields 0.07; 9.56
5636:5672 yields 0.08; 9.36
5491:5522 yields 0.06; 9.62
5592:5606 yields 0.04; 9.73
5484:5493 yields 0.05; 9.7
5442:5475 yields 0.00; 10.2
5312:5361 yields 0.01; 10.2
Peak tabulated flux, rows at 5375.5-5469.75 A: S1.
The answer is 10.82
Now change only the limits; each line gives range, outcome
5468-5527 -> 10.17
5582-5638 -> 10.08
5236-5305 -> 11.1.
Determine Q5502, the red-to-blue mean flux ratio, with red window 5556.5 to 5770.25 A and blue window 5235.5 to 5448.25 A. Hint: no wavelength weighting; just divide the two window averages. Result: 0.9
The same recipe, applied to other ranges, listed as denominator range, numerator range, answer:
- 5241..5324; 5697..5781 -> 0.97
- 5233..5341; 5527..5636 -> 0.92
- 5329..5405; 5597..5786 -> 0.96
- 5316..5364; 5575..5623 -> 0.93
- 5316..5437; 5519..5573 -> 0.93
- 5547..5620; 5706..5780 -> 1.05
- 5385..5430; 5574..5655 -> 0.93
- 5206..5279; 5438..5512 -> 0.95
